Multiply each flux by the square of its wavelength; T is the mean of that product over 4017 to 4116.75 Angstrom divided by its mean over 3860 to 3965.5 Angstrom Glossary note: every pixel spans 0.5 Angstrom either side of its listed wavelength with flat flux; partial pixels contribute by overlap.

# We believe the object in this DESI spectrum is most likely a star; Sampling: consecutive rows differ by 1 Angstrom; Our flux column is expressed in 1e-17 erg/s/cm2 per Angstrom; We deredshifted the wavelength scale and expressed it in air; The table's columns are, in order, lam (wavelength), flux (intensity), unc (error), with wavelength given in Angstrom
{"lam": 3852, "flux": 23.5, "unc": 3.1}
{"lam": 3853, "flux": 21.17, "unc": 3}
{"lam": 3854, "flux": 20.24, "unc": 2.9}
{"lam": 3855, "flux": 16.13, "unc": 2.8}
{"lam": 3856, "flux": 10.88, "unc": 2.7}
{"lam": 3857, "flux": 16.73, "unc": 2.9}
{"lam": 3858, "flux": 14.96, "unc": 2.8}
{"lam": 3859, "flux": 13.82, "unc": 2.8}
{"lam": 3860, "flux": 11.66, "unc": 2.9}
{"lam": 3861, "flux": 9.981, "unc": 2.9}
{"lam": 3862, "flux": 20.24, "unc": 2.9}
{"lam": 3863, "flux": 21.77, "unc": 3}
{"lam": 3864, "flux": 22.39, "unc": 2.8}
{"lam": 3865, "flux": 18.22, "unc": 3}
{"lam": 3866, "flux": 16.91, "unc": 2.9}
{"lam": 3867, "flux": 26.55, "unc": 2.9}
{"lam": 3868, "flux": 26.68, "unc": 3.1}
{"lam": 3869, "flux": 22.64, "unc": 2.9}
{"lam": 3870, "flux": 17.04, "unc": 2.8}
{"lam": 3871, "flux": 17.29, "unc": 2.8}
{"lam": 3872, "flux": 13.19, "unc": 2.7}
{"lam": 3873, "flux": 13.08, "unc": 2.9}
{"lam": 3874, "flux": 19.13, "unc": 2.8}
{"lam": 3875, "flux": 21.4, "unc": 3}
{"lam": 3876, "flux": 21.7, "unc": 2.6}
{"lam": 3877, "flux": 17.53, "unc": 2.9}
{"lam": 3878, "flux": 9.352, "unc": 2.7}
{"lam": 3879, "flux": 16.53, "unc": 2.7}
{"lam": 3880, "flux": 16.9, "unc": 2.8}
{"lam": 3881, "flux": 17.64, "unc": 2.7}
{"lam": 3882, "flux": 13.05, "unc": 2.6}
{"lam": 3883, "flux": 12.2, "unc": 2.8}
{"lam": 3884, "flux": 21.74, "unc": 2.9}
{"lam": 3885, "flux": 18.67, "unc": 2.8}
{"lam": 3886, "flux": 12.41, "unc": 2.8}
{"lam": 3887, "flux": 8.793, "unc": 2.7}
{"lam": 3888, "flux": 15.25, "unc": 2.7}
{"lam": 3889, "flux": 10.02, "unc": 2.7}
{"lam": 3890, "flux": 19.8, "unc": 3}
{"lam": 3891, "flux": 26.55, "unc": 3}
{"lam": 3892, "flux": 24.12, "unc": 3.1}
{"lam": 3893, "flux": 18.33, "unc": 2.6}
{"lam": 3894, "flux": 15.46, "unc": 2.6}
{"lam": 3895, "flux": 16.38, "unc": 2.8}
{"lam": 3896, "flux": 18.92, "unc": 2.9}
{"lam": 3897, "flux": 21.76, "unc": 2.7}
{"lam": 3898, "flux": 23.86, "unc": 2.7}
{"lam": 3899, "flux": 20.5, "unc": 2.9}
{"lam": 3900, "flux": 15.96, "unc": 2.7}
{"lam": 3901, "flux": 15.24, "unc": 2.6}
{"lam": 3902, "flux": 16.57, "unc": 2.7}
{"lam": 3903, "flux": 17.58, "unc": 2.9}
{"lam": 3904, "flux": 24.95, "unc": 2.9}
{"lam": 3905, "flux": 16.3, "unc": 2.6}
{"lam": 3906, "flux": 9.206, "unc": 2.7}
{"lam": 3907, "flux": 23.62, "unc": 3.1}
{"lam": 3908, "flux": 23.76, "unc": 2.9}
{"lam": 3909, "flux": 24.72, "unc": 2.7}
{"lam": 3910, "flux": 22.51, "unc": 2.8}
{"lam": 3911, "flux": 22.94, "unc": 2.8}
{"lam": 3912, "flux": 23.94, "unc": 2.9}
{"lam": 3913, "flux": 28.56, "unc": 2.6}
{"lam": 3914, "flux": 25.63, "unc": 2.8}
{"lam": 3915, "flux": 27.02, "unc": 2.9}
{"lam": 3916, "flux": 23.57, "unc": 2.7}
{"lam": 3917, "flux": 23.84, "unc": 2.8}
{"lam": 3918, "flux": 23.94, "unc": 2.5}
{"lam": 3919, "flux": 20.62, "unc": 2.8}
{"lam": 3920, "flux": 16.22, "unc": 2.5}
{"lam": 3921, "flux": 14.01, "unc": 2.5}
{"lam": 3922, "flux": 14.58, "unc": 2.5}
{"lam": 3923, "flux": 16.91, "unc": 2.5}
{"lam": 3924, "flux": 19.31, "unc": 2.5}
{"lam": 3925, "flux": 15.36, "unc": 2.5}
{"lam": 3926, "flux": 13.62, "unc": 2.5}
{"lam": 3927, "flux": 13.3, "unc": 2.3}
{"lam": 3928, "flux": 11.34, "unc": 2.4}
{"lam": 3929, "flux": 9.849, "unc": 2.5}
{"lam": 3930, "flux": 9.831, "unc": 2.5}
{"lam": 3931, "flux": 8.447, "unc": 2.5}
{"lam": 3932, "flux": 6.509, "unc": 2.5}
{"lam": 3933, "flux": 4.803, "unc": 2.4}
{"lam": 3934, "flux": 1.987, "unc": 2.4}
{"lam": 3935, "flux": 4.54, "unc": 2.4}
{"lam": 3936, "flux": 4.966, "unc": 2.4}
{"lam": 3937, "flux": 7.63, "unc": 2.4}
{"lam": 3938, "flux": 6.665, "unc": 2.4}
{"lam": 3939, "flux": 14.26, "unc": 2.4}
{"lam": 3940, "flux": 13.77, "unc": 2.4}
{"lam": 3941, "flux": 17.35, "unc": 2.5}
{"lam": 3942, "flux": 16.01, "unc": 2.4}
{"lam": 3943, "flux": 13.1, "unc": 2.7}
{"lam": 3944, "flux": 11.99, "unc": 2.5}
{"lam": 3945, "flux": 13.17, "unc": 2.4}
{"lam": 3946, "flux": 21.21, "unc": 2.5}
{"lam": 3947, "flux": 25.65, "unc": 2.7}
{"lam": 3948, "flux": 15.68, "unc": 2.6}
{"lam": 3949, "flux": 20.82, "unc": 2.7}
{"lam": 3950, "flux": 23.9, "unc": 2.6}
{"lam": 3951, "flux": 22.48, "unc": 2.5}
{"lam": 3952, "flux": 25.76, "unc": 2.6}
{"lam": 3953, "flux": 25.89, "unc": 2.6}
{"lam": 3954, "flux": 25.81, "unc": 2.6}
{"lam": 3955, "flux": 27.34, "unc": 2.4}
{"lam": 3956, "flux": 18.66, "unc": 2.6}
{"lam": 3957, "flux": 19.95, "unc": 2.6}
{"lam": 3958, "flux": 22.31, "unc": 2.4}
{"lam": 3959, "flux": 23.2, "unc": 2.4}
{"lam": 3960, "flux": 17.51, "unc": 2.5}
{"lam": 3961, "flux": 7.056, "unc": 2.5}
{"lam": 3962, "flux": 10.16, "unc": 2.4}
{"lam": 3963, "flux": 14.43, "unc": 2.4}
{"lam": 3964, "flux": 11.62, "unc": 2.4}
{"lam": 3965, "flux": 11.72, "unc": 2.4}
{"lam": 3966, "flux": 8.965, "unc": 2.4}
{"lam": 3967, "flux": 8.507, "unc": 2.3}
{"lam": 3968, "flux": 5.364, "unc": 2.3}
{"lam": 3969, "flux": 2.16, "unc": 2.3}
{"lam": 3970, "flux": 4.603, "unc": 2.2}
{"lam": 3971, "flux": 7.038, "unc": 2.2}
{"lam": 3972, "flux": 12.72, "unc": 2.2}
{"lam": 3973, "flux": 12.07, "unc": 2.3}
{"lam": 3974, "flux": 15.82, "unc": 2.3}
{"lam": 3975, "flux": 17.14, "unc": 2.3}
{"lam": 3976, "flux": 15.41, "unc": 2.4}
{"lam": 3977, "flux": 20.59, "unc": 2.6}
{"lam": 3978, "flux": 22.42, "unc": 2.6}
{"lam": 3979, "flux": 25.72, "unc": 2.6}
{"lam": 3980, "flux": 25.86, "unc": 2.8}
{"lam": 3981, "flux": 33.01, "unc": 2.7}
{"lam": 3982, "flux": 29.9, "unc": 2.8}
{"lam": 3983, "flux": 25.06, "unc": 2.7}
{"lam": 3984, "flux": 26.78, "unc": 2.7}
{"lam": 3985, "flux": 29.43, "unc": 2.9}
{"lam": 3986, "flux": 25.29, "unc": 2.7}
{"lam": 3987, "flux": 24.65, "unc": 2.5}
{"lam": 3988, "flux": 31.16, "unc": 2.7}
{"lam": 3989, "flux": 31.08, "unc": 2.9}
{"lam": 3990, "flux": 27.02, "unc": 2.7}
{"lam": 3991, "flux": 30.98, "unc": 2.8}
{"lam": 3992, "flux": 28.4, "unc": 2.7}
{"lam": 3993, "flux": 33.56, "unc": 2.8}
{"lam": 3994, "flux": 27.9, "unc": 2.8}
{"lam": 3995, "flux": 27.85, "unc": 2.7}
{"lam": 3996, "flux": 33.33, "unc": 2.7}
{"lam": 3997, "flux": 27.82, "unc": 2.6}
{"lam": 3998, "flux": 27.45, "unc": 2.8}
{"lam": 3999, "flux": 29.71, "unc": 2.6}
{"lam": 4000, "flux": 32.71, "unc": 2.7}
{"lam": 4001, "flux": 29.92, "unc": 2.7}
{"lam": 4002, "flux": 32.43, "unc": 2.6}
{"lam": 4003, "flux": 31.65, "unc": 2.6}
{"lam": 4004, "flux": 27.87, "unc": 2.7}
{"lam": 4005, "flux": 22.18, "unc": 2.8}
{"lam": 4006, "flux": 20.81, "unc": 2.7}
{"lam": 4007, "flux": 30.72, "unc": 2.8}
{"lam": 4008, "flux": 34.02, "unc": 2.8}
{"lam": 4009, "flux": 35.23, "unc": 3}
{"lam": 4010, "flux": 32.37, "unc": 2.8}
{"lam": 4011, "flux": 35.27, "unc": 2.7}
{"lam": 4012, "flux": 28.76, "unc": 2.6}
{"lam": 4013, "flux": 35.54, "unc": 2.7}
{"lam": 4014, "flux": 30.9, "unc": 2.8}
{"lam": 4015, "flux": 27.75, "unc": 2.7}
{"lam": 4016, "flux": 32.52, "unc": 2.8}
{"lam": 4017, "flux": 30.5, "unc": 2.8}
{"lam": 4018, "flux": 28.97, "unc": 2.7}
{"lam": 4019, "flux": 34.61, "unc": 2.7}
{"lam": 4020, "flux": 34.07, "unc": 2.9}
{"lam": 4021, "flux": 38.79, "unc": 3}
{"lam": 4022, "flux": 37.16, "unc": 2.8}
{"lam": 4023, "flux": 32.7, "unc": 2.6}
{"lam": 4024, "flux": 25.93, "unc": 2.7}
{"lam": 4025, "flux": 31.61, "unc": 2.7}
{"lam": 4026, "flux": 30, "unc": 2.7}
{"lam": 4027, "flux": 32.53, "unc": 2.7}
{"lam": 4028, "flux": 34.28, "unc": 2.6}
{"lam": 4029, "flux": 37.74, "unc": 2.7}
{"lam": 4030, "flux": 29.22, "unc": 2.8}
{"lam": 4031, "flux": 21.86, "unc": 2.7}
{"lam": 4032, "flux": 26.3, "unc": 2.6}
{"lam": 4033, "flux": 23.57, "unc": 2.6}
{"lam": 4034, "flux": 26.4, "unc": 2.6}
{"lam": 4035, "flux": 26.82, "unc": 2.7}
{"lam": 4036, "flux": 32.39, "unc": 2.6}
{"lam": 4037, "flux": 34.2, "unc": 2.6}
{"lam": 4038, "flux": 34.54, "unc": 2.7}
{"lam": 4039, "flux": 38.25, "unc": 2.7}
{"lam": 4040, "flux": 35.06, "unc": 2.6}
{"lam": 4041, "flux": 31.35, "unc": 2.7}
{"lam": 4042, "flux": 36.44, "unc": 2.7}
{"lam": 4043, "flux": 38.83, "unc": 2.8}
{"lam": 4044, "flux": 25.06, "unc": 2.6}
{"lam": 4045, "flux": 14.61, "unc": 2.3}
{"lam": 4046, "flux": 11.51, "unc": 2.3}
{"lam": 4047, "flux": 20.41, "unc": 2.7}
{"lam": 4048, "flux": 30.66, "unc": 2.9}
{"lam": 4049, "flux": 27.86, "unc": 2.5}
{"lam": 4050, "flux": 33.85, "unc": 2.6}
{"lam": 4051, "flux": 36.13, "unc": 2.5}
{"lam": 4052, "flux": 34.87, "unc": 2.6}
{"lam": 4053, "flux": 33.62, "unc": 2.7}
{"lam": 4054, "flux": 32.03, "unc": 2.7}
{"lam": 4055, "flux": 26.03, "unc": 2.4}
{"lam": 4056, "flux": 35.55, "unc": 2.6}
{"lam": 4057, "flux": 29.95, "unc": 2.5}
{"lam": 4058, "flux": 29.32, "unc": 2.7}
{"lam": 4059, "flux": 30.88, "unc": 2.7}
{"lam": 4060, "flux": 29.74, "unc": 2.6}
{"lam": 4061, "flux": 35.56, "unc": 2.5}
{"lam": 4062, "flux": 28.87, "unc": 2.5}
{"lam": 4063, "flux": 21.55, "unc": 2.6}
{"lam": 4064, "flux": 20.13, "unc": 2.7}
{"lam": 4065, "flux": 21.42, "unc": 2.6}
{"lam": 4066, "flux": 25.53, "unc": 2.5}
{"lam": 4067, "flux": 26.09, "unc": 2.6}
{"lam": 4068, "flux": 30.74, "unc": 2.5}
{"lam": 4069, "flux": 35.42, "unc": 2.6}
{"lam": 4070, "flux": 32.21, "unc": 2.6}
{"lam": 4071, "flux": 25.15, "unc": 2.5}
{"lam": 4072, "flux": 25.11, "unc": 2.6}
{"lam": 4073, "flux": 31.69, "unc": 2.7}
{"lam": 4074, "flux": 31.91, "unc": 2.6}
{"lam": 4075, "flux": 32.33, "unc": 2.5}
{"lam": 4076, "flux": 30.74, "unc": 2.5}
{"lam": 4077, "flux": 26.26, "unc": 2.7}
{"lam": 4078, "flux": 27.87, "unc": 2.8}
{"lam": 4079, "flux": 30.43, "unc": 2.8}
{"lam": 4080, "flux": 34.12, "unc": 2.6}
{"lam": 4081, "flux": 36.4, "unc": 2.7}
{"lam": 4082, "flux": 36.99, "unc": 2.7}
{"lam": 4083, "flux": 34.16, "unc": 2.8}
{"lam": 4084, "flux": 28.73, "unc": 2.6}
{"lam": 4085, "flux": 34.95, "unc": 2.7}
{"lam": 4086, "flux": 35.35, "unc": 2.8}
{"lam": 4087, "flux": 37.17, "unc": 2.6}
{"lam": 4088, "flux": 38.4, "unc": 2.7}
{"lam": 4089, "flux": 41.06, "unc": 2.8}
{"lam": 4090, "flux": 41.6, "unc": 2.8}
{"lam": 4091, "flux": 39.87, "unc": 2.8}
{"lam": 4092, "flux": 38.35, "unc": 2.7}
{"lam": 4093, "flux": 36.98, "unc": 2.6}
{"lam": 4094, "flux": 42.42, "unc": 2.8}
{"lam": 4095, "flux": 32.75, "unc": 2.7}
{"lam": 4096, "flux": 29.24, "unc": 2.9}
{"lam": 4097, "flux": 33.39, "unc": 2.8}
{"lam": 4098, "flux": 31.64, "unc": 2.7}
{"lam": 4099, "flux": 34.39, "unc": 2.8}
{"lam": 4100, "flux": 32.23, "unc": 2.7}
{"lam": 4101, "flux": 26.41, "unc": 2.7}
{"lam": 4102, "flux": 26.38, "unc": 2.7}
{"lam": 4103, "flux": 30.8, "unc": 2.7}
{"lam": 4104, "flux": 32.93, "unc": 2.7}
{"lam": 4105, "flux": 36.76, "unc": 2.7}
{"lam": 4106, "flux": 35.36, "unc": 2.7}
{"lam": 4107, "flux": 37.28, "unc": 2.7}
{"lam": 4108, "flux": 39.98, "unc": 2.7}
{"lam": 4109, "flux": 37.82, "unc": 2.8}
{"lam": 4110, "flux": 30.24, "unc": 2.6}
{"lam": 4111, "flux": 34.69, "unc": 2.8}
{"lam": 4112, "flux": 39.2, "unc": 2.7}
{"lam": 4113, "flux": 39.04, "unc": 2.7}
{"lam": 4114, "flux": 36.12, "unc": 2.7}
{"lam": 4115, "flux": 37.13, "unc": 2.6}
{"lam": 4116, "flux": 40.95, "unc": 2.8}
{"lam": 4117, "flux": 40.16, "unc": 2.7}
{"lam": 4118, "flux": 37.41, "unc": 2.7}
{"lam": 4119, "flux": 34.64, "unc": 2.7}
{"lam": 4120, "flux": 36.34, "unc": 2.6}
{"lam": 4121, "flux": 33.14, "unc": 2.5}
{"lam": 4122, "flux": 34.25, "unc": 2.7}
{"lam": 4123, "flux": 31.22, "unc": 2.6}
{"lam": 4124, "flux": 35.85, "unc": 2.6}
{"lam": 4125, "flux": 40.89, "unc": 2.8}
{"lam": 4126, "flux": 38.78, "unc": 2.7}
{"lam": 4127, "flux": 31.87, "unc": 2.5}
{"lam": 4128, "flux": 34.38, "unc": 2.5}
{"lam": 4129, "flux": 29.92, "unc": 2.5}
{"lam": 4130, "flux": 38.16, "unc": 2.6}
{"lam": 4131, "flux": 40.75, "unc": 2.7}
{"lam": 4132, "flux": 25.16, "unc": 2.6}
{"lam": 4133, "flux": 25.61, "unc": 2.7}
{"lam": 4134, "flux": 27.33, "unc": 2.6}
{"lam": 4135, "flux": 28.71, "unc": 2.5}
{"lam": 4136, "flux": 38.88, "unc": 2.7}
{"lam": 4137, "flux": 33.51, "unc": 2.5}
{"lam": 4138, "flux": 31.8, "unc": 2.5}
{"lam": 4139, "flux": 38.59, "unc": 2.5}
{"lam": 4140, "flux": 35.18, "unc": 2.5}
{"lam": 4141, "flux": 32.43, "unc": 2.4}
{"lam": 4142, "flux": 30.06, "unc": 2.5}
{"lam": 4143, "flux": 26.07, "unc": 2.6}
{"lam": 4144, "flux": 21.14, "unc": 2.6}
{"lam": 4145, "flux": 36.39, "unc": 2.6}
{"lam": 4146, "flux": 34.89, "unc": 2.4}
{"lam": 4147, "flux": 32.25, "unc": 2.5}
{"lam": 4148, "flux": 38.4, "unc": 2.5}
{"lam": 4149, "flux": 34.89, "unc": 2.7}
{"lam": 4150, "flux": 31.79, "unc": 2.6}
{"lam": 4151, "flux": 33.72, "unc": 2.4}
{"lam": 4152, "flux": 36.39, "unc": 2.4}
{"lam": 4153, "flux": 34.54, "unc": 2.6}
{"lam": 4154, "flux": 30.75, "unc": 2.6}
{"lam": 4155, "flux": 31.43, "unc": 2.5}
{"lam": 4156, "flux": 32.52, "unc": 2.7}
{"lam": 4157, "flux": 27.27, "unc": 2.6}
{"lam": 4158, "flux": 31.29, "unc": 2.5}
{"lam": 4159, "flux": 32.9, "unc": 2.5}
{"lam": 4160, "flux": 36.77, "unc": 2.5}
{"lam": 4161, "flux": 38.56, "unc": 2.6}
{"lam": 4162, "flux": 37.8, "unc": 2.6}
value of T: 2.0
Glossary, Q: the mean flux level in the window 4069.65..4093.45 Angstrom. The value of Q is 33.7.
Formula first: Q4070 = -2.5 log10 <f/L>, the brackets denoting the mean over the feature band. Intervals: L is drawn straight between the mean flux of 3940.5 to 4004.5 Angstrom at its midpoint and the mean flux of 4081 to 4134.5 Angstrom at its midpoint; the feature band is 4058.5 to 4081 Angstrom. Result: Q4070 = 0.08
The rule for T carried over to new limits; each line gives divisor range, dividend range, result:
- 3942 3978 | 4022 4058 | 1.95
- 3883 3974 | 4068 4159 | 2.26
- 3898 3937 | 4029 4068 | 1.85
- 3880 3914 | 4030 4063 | 1.69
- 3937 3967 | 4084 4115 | 2.22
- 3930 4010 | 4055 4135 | 1.75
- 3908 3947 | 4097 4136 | 2.41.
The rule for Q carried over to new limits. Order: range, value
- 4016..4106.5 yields 31.4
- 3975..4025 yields 29.4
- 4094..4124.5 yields 34.7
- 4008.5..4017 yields 32.2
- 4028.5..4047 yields 28.9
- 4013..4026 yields 32.2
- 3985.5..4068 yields 29.9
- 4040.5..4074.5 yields 28.8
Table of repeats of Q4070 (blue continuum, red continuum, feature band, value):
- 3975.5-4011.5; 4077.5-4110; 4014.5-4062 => 0.02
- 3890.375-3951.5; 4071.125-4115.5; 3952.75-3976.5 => 0.43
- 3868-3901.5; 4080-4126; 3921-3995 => 0.34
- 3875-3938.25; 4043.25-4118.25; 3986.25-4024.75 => -0.20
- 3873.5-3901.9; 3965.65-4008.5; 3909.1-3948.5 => 0.26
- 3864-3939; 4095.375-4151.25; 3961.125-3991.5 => 0.22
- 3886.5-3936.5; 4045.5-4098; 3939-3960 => 0.03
